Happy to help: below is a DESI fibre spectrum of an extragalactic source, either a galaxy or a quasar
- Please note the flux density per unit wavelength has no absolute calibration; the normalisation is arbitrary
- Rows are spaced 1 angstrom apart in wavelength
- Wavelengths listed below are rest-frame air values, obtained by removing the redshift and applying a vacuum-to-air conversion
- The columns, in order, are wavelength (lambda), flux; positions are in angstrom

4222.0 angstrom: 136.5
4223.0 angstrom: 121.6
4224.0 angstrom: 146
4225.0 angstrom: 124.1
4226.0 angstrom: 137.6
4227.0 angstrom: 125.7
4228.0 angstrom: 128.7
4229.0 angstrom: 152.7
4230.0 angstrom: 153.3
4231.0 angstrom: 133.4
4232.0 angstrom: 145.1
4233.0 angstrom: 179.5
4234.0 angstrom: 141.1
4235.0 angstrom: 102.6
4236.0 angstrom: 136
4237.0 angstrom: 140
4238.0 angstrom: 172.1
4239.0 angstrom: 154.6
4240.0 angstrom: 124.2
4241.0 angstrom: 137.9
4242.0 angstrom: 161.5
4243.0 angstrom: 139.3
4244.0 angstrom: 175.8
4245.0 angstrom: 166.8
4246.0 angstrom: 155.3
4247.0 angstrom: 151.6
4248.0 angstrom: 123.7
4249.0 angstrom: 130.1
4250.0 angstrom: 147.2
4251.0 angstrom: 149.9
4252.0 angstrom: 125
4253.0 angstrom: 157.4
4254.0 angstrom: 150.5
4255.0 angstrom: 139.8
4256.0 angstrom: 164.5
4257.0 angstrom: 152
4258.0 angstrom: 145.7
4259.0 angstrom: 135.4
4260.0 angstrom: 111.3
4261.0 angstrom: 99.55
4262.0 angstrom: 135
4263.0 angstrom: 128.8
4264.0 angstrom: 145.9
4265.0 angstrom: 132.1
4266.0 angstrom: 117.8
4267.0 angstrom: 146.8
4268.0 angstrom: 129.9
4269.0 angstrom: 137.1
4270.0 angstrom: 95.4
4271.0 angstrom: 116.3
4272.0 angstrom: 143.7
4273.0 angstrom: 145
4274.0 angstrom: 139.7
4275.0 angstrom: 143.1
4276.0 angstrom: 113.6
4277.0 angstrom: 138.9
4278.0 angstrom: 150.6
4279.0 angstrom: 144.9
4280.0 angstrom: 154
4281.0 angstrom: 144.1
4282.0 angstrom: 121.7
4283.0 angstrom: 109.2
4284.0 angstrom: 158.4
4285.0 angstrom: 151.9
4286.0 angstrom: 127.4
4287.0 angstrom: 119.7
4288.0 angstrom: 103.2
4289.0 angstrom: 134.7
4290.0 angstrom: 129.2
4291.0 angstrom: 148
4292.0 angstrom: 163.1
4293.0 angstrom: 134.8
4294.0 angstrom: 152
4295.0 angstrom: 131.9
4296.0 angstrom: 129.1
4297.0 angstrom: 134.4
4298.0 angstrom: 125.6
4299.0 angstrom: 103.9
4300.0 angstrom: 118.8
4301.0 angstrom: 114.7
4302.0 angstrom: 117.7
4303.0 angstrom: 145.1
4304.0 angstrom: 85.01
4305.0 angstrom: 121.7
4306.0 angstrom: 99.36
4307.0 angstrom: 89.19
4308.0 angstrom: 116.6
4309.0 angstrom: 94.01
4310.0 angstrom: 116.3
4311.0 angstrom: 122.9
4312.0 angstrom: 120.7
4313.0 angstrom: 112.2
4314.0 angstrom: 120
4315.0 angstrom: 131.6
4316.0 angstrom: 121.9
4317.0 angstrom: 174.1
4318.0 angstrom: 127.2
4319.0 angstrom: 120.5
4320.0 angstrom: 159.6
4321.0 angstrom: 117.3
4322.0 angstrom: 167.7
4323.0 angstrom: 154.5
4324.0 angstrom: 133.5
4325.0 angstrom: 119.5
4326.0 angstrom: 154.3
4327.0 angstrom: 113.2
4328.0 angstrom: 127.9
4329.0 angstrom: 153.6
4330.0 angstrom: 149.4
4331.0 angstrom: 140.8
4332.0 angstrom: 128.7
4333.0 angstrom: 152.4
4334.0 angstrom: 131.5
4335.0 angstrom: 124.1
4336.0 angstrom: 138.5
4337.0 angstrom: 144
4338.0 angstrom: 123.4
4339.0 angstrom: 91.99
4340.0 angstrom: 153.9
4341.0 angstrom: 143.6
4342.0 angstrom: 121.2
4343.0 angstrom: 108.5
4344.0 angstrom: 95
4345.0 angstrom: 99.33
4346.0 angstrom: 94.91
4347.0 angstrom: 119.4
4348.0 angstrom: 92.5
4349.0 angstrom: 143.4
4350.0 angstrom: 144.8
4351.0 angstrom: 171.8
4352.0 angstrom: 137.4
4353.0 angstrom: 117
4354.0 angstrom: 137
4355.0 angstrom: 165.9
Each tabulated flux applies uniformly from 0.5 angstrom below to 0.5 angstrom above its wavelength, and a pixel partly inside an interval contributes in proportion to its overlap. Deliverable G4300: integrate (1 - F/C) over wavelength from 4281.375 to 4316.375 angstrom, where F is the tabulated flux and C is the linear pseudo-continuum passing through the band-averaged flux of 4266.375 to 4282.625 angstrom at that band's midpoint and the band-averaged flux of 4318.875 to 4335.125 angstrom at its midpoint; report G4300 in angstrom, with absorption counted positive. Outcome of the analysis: 3.3 angstrom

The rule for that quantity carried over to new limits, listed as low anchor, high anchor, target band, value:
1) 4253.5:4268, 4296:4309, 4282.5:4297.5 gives -1.81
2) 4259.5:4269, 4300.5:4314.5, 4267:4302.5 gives -3.46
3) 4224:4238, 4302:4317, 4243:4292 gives -3.29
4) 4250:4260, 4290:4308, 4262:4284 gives 0.41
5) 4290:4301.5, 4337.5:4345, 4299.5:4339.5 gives -0.87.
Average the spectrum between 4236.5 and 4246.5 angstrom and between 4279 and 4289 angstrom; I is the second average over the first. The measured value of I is 0.9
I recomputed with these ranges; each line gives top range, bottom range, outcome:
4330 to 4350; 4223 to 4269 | 0.88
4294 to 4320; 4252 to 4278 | 0.90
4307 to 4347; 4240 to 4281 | 0.92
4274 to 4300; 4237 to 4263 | 0.93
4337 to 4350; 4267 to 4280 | 0.88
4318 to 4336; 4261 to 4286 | 1.03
